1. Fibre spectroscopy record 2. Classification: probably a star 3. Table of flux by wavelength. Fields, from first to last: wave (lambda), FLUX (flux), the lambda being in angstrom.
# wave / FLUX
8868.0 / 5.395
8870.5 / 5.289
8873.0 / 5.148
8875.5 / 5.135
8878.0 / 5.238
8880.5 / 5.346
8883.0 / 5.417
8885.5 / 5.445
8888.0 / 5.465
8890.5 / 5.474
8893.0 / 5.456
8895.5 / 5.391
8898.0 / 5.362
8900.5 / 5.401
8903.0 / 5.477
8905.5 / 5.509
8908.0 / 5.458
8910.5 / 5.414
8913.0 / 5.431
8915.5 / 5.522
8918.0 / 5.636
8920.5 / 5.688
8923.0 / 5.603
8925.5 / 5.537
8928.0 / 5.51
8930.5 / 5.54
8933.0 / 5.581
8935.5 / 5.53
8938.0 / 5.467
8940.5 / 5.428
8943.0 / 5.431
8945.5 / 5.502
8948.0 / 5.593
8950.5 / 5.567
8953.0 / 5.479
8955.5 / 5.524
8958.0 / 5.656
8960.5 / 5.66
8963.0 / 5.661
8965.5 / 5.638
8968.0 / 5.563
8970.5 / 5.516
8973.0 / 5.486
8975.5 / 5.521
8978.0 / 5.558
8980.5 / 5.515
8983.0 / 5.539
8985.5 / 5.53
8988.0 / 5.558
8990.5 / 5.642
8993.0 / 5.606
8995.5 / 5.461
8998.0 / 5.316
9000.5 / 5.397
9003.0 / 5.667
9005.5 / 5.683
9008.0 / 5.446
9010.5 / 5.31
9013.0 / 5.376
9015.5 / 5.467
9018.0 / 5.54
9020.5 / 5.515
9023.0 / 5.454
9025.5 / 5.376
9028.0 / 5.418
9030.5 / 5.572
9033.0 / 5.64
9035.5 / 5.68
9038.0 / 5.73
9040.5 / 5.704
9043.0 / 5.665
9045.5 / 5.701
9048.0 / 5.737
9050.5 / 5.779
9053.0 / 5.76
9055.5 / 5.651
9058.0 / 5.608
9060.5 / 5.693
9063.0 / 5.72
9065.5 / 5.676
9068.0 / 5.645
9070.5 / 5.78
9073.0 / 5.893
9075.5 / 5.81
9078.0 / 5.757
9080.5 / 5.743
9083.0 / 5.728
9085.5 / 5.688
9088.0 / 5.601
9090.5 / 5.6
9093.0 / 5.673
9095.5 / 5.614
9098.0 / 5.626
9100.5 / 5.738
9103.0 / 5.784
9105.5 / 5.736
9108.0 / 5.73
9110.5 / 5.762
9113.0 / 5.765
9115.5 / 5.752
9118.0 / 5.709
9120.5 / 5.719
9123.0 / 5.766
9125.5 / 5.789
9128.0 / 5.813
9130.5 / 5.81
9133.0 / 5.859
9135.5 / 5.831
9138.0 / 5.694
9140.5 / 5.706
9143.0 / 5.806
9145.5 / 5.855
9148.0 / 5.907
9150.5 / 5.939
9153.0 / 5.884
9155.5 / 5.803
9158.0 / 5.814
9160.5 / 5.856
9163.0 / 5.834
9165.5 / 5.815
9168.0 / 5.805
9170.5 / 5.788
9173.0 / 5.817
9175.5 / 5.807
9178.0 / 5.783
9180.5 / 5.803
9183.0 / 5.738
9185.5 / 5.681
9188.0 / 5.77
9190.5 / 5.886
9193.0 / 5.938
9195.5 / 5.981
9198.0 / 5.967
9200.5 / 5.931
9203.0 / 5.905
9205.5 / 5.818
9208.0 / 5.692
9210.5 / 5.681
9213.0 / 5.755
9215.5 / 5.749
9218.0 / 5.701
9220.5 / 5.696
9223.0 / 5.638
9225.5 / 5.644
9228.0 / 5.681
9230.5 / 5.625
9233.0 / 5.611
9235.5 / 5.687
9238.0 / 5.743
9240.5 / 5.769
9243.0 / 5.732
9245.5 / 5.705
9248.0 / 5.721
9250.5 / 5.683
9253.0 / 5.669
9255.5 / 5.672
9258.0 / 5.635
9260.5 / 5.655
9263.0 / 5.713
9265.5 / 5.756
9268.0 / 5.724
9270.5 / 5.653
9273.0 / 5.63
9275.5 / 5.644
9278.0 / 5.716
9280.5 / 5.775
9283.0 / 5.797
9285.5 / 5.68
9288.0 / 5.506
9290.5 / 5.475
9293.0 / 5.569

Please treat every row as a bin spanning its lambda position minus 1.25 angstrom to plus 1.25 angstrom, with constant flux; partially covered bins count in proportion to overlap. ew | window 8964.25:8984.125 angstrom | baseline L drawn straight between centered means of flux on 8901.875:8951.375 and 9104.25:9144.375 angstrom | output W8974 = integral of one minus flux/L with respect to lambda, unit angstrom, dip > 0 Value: 0.1 angstrom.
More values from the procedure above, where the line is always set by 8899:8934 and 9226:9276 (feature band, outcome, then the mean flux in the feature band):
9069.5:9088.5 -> -0.5 angstrom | 5.76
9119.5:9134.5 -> -0.5 angstrom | 5.79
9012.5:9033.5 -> 0.3 angstrom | 5.48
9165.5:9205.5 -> -1.3 angstrom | 5.84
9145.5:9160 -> -0.6 angstrom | 5.87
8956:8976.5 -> -0.2 angstrom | 5.59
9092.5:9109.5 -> -0.3 angstrom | 5.7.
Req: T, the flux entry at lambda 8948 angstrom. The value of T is 5.593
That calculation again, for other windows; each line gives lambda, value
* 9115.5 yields 5.752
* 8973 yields 5.486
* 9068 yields 5.645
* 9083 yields 5.728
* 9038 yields 5.73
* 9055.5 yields 5.651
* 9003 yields 5.667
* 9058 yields 5.608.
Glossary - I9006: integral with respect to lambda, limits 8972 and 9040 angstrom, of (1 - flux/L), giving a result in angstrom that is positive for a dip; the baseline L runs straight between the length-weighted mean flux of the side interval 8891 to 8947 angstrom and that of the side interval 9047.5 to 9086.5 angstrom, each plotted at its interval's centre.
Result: 1.3 angstrom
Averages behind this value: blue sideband 5.49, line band 5.52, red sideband 5.73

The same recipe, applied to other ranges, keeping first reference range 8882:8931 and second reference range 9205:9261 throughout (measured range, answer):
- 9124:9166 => -1.4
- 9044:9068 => -0.5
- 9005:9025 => 0.3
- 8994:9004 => 0.2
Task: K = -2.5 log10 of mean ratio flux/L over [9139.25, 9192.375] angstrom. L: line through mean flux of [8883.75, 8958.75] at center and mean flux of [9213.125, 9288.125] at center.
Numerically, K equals -0.03 mag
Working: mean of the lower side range 5.5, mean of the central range 5.82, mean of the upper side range 5.69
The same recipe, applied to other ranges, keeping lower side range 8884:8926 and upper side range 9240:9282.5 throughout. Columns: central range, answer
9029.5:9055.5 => -0.02 mag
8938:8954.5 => 0.00 mag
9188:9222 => -0.03 mag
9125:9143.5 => -0.03 mag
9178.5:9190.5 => -0.02 mag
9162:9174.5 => -0.03 mag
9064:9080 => -0.03 mag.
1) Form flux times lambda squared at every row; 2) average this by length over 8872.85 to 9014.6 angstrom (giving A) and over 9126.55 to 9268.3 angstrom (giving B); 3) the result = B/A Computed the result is 1.11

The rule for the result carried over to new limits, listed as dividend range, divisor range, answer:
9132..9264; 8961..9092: 1.07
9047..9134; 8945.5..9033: 1.06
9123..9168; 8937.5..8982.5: 1.09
